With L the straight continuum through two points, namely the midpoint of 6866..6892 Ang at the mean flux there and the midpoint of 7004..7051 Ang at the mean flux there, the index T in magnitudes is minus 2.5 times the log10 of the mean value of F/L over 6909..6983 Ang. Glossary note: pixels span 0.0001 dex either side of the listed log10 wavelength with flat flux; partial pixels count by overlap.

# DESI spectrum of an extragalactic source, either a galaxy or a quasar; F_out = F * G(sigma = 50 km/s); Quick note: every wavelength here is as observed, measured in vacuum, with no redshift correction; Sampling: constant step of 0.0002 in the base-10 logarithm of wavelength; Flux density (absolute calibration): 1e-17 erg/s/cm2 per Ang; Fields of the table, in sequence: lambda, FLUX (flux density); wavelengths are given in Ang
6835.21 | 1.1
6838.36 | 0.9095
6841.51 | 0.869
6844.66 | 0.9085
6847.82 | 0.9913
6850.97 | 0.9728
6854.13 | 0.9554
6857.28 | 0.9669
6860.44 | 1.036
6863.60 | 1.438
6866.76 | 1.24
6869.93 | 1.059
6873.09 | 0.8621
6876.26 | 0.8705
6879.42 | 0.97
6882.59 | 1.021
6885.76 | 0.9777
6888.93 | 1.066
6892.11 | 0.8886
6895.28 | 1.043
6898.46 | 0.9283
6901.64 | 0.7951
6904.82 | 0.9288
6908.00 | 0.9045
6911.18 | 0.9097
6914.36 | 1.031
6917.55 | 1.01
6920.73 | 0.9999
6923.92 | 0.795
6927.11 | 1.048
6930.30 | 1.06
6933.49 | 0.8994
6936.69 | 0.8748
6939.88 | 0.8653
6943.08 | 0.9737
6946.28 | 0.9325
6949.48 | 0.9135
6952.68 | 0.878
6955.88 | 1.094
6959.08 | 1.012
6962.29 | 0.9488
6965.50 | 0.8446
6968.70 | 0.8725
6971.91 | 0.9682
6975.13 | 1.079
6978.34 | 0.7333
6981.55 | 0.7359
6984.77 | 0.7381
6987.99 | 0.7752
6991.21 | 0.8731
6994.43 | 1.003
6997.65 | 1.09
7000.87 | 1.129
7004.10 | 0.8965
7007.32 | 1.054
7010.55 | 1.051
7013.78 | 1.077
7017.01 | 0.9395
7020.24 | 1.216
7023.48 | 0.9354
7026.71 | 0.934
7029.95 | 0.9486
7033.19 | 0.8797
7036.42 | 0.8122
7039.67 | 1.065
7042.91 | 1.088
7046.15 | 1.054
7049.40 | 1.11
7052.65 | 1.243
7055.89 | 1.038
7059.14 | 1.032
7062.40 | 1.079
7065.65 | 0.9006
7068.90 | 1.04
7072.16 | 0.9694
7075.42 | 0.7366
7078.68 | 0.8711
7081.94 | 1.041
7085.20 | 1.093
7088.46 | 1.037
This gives 0.07 mag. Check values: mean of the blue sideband 0.994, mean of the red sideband 1.01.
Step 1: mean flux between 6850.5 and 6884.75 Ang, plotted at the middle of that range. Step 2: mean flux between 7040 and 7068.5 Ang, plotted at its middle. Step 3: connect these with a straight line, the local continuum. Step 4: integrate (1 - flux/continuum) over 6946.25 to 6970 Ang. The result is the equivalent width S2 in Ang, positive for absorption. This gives 2.6 Ang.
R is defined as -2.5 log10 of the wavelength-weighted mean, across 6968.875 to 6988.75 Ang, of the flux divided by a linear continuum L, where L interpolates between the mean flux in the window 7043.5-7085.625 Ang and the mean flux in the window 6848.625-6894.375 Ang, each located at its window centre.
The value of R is 0.206 mag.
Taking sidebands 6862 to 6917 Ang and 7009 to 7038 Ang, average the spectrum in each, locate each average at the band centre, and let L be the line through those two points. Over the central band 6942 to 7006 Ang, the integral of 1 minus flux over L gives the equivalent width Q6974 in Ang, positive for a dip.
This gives 3.9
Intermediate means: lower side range 0.996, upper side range 0.977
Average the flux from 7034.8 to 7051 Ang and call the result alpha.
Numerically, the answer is 1.03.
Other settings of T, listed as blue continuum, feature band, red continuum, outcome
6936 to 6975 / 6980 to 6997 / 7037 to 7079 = 0.149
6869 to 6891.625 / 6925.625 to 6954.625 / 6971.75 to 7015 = 0.016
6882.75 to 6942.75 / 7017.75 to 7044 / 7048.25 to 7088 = 0.017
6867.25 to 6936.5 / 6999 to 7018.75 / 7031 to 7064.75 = -0.013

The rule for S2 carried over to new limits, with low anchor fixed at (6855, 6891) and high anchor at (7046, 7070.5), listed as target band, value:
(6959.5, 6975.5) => 1.75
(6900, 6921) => 2.21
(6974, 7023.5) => 4.62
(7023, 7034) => 1.38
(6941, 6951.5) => 1.16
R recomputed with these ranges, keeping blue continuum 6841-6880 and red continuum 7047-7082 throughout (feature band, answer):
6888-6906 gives 0.09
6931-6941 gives 0.13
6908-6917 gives 0.05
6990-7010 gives 0.00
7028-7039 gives 0.12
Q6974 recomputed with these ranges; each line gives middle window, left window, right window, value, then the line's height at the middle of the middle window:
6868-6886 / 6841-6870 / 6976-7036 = 1.22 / 1.03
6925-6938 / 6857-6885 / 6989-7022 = 0.95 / 1.04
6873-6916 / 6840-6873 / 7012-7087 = 3.52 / 1.03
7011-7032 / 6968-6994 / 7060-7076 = -2.43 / 0.904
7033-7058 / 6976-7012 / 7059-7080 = -2.96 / 0.935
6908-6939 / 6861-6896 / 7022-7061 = 2.35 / 1.03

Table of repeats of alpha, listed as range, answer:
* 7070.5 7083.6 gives 0.905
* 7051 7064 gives 1.1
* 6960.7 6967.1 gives 0.897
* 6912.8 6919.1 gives 1.02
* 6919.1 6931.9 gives 0.976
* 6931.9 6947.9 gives 0.909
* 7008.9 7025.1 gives 1.04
